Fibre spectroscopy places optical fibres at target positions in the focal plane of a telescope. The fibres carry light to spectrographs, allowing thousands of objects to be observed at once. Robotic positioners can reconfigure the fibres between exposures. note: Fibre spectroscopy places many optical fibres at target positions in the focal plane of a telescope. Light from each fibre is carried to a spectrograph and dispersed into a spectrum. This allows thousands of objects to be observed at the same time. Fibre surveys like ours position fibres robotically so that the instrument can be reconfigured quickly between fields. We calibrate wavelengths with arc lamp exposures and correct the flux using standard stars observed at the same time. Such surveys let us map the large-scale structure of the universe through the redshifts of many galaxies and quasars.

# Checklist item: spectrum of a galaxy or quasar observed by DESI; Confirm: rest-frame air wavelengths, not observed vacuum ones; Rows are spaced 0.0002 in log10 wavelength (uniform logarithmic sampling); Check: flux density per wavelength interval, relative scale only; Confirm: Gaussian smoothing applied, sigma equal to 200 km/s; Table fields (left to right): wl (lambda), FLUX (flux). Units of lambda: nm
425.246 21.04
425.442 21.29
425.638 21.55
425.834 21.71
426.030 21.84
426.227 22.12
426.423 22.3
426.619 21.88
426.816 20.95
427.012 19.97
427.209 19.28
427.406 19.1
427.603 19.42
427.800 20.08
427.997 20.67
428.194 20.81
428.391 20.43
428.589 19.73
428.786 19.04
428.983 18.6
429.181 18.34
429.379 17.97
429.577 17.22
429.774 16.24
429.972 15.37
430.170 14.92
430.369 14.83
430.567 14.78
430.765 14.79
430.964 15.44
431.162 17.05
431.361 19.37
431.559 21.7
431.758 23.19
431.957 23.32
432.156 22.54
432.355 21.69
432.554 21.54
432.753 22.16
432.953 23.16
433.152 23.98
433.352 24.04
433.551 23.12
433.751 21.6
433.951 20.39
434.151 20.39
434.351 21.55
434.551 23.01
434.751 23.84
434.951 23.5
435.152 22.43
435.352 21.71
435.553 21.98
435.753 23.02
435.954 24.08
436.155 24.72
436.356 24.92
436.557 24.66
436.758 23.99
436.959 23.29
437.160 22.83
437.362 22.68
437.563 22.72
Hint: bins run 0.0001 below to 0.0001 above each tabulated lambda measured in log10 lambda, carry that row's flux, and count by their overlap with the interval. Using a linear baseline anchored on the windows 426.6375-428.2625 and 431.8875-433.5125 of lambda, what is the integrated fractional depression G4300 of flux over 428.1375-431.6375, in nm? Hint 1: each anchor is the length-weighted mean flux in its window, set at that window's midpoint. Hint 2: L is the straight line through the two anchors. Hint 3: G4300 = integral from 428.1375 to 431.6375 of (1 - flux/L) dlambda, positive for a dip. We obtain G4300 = 0.62 nm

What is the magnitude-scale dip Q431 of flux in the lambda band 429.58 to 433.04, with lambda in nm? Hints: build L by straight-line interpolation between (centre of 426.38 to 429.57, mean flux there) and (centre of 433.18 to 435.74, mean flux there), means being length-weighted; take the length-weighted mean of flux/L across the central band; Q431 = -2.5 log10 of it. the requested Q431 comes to 0.12 mag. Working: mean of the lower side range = 19.8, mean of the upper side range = 22.4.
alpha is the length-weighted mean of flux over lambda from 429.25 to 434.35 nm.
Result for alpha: 19.7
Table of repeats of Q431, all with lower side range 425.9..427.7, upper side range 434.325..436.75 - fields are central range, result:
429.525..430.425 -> 0.353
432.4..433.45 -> -0.015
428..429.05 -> 0.075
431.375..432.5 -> 0.004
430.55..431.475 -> 0.313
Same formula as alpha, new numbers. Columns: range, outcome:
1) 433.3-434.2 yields 21.9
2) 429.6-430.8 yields 15.3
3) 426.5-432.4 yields 18.9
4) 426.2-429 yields 20.3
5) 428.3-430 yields 18.2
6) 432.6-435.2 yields 22.5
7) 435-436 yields 22.6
